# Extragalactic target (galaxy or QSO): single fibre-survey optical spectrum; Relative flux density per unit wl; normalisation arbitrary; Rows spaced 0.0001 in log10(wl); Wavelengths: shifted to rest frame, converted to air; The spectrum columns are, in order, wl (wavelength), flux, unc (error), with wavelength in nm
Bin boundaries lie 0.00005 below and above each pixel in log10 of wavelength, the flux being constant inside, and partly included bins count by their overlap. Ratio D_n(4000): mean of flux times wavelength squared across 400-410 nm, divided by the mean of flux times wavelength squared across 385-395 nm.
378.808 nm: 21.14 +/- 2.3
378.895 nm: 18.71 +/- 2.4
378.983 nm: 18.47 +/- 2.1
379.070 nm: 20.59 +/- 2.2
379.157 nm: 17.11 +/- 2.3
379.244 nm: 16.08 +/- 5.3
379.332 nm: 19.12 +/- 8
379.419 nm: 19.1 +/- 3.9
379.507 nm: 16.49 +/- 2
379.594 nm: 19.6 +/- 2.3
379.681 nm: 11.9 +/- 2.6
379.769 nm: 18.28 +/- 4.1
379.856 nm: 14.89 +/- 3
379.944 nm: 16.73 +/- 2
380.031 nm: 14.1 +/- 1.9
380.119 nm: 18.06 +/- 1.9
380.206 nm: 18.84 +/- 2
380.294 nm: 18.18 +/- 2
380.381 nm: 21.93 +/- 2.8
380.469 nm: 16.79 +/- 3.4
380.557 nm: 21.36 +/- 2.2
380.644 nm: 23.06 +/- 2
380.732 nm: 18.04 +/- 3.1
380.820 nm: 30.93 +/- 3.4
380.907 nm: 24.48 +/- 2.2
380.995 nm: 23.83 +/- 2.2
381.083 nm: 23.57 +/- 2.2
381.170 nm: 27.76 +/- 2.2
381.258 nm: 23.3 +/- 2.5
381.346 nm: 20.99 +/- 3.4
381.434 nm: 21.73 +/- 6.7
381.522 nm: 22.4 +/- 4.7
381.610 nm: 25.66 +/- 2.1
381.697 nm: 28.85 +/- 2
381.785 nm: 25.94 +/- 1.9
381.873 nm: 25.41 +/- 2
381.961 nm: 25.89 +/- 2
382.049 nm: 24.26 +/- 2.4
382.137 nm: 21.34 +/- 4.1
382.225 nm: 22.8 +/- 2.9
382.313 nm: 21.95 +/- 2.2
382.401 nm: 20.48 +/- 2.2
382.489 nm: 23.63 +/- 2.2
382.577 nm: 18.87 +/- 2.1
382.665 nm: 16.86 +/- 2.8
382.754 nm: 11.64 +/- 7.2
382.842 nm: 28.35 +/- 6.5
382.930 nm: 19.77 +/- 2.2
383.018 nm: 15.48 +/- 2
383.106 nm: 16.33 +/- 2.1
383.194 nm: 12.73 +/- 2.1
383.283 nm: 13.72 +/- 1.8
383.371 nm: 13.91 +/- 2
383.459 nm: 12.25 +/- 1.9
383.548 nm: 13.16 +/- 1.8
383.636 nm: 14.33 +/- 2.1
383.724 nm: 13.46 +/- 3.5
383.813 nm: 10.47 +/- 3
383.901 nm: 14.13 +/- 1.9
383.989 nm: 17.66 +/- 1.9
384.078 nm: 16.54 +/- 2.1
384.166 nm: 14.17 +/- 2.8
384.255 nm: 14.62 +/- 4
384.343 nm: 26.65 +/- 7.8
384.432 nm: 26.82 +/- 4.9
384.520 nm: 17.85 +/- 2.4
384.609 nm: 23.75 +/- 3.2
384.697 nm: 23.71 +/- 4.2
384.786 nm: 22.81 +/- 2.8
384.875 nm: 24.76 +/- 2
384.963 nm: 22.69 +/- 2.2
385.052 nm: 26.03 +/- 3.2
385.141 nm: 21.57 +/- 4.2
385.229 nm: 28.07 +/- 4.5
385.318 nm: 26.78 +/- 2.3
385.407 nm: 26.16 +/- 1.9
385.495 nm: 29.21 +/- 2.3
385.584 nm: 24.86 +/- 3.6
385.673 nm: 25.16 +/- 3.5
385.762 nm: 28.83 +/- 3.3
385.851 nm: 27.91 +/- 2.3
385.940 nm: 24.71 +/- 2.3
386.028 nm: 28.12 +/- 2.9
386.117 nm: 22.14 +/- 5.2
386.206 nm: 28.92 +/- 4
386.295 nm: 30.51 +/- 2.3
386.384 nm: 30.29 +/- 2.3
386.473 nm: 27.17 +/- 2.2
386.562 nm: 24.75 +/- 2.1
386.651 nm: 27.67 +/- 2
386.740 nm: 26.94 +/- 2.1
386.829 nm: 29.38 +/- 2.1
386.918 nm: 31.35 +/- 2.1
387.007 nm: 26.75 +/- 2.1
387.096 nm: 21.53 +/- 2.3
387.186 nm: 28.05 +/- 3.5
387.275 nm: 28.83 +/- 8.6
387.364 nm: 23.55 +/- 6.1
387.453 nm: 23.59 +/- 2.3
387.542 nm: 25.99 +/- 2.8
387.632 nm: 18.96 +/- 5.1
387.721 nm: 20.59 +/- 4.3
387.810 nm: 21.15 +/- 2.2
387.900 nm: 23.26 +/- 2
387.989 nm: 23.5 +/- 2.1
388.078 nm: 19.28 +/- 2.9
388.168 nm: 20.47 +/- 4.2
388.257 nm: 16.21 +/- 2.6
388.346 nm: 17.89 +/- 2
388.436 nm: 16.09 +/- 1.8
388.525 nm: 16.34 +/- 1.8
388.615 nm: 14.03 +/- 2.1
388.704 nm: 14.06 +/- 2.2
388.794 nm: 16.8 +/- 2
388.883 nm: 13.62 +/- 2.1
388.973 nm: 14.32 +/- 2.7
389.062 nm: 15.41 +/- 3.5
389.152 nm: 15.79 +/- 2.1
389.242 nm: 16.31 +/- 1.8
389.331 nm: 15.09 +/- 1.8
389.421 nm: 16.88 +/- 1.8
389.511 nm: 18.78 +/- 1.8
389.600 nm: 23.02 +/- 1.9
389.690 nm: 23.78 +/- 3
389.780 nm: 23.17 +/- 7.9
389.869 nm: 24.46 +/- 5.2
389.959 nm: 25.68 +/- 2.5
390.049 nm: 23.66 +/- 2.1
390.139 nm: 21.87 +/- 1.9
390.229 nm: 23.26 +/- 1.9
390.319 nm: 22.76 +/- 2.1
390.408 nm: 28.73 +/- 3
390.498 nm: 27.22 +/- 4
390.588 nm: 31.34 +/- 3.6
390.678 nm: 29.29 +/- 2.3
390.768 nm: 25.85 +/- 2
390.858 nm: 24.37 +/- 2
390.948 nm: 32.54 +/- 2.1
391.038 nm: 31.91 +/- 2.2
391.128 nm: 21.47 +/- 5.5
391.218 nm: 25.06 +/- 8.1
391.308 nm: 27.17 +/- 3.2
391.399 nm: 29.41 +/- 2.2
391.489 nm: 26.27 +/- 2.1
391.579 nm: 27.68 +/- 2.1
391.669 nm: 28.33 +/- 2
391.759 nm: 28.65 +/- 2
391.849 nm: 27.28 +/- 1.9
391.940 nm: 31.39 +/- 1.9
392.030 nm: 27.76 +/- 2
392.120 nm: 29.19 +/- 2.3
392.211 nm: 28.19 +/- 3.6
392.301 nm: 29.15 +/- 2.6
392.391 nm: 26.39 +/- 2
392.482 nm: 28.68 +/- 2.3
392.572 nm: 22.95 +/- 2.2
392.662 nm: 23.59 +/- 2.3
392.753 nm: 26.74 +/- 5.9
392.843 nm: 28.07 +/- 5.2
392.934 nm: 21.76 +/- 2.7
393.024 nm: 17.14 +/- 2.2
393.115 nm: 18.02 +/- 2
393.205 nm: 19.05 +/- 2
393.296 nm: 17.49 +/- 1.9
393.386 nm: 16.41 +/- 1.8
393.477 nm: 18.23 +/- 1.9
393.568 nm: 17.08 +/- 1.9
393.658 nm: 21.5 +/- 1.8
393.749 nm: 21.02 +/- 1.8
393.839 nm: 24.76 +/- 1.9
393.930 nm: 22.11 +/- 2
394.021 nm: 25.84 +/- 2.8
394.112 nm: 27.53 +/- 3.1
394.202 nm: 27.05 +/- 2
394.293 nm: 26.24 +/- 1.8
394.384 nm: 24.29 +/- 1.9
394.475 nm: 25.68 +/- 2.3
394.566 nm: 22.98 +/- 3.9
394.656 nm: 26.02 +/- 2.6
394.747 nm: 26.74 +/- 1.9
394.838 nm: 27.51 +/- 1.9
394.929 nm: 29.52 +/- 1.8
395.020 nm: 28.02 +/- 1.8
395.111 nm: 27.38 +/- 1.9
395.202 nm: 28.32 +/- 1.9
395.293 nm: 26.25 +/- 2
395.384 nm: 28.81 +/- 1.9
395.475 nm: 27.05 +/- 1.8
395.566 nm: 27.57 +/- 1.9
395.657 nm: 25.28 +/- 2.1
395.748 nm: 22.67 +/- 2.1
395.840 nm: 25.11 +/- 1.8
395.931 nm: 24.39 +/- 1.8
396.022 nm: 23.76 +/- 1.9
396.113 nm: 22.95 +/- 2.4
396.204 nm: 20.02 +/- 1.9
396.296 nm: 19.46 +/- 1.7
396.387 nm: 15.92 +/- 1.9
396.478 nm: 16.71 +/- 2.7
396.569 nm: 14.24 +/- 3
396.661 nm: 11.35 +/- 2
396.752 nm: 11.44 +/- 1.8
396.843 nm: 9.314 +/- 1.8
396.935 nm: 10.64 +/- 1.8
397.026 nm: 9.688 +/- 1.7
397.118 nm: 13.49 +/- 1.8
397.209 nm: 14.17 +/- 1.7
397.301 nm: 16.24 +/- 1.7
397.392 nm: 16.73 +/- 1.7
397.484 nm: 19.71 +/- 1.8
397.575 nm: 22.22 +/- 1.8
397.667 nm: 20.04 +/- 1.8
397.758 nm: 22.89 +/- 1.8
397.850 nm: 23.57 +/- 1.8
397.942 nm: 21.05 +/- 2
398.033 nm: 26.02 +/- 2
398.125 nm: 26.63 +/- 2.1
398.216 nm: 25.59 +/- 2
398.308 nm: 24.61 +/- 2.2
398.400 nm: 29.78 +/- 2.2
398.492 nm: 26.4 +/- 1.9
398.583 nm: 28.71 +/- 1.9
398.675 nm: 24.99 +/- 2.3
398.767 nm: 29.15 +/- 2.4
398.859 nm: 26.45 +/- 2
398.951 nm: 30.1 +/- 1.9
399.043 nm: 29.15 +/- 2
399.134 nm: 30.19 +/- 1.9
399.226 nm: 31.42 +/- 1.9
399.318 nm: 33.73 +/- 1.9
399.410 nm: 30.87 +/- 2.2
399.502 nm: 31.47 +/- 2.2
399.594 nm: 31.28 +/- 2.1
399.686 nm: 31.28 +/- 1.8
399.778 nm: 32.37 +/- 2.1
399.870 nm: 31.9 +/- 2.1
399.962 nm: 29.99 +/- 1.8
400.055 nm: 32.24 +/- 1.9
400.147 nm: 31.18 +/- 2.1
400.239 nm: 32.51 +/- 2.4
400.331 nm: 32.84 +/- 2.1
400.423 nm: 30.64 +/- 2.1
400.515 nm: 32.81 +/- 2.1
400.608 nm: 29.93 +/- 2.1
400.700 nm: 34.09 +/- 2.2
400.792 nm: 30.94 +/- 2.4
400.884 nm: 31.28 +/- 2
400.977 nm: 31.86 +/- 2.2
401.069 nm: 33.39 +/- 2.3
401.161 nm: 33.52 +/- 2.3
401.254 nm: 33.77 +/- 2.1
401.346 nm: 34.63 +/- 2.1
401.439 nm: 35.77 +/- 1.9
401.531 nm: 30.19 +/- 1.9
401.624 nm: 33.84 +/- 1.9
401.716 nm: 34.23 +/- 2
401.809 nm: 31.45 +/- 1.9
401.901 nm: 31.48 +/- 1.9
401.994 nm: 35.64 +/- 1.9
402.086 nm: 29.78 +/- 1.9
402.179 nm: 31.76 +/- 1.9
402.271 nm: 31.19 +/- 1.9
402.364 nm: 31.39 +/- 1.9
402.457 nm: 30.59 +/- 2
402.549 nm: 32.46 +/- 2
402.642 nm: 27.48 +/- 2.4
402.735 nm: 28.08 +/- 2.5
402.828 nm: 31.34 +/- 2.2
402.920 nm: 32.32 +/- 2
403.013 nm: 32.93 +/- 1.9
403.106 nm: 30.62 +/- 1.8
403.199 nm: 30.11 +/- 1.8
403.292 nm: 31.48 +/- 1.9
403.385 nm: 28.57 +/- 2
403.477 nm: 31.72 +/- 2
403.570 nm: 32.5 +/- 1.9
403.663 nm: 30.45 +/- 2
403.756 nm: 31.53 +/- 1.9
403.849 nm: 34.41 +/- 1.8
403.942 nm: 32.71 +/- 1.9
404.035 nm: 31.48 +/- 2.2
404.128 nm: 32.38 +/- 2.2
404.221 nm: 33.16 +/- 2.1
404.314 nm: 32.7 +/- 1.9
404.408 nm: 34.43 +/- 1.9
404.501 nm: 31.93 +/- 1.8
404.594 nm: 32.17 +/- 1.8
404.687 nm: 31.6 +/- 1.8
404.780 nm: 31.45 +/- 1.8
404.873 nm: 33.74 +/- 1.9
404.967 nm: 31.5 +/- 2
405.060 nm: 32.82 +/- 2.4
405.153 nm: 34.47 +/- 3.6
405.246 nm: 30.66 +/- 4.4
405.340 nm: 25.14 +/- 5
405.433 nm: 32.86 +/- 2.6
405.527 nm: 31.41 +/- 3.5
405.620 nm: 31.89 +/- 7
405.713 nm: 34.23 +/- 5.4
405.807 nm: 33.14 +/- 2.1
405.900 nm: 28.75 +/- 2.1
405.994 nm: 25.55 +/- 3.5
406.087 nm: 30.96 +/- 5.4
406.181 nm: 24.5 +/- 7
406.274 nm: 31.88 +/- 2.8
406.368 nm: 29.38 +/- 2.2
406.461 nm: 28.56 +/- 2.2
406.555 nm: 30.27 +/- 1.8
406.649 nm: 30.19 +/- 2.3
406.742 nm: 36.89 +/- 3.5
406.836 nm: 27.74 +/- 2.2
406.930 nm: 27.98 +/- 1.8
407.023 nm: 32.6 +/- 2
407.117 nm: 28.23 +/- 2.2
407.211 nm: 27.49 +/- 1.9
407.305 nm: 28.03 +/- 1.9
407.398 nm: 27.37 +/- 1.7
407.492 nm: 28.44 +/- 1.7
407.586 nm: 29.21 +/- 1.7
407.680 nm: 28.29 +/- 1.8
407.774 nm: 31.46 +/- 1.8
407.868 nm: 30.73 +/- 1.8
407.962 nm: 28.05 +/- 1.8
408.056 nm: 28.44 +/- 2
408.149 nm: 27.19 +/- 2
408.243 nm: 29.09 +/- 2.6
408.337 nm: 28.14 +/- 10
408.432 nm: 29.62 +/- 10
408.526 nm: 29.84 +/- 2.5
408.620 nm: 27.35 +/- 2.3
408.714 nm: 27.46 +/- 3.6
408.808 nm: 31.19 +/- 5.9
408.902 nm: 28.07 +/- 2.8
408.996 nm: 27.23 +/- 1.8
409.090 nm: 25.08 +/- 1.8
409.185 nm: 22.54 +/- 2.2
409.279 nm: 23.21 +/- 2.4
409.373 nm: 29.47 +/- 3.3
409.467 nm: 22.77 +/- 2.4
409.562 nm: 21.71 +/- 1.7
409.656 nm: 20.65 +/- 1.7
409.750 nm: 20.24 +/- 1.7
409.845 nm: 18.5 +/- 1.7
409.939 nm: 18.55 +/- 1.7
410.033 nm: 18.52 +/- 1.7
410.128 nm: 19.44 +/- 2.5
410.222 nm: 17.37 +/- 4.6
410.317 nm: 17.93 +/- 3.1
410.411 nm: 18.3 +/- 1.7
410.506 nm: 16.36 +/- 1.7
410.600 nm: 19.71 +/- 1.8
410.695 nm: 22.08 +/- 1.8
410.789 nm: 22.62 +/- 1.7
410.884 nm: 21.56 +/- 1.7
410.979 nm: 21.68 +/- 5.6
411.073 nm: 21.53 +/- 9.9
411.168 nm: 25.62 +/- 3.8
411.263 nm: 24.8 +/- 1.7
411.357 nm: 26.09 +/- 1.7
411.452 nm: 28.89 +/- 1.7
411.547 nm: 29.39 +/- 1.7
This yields 1.35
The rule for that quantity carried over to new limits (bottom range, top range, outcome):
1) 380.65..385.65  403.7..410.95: 1.48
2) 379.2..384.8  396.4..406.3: 1.62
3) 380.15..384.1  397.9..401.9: 1.67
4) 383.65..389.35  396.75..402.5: 1.35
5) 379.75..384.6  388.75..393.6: 1.25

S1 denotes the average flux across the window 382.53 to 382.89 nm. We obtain 19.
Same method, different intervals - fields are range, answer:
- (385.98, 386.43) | 28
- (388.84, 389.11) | 14.5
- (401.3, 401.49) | 35.1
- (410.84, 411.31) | 23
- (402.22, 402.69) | 30.6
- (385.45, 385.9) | 27.2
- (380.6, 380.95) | 24.2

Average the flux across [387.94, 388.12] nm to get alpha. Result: 21.5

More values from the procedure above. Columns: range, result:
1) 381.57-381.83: 26.9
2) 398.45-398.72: 26.8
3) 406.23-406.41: 30.6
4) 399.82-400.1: 31.3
